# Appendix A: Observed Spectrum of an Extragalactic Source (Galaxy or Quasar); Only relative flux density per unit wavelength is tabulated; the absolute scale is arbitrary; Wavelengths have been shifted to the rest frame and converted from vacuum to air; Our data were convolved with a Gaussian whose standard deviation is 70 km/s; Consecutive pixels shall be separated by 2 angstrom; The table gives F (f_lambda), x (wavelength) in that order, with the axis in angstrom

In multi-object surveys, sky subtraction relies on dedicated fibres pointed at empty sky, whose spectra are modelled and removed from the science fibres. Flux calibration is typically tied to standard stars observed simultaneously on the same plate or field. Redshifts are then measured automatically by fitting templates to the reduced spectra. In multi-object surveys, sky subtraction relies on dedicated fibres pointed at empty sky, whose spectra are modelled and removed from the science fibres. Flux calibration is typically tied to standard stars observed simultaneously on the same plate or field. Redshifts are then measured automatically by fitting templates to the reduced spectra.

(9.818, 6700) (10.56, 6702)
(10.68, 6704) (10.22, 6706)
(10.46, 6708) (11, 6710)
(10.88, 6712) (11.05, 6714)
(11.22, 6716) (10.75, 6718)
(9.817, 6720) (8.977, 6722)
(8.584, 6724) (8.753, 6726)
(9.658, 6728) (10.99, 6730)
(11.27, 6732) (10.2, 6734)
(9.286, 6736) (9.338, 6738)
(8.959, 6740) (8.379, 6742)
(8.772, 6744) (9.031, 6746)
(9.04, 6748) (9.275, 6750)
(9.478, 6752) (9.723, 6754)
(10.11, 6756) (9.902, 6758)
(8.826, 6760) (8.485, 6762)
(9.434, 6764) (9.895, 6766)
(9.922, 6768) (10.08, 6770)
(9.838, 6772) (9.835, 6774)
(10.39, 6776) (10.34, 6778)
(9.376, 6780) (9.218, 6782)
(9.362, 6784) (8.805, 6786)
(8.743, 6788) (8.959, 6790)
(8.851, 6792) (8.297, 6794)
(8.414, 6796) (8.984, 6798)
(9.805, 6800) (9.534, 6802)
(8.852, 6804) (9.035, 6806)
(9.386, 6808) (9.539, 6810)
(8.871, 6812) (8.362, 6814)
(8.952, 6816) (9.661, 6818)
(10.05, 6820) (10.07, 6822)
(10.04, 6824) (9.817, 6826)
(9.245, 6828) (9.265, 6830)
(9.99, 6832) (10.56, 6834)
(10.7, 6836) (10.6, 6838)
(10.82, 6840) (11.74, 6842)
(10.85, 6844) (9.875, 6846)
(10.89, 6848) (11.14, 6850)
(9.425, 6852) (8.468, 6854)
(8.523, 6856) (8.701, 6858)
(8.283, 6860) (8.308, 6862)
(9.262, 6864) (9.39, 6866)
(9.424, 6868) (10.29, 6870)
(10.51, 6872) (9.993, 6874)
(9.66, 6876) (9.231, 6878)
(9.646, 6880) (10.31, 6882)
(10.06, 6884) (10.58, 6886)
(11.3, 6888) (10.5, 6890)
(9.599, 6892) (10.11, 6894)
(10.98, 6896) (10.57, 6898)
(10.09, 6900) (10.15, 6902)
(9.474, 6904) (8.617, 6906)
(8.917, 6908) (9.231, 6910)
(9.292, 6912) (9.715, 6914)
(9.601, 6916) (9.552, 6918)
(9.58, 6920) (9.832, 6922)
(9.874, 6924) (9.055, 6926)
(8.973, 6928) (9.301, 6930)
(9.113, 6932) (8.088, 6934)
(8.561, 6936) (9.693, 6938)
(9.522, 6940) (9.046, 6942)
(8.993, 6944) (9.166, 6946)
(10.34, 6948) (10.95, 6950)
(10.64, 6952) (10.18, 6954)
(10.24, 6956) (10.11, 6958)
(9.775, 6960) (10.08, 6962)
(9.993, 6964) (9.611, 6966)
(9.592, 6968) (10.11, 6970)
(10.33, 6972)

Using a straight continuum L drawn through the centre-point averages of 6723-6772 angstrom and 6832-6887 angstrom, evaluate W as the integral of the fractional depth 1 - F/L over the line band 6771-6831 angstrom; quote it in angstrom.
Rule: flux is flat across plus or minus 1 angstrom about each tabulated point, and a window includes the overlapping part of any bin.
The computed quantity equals 2.2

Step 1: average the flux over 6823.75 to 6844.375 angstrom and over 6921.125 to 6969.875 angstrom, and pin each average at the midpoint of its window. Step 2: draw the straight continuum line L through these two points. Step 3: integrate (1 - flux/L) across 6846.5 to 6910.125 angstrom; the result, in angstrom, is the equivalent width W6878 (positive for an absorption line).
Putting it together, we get 1.9 angstrom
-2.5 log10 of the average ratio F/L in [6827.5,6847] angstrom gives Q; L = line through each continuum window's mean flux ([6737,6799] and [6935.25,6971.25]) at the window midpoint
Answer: -0.099 mag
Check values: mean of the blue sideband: 9.29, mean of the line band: 10.4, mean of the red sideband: 9.82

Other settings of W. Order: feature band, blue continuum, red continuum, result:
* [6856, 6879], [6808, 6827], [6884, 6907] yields 1.4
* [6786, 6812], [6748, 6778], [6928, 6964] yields 1.7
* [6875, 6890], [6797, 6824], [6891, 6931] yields -0.9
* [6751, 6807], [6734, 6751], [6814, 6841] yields 0.4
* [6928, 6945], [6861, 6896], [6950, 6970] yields 1.7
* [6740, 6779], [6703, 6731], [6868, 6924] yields 2.5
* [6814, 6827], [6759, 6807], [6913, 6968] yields -0.4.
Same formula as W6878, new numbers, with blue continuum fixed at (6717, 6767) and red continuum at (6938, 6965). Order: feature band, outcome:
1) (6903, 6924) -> 0.9 angstrom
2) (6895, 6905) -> -0.5 angstrom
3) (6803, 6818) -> 0.9 angstrom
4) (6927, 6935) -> 0.8 angstrom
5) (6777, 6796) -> 1.0 angstrom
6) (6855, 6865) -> 1.1 angstrom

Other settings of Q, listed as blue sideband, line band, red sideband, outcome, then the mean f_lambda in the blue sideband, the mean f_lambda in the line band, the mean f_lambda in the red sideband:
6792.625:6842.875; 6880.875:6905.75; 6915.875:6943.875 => -0.10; 9.61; 10.3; 9.25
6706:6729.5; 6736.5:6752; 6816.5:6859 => 0.12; 10.1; 9.01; 10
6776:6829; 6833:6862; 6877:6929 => -0.05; 9.27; 9.98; 9.8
